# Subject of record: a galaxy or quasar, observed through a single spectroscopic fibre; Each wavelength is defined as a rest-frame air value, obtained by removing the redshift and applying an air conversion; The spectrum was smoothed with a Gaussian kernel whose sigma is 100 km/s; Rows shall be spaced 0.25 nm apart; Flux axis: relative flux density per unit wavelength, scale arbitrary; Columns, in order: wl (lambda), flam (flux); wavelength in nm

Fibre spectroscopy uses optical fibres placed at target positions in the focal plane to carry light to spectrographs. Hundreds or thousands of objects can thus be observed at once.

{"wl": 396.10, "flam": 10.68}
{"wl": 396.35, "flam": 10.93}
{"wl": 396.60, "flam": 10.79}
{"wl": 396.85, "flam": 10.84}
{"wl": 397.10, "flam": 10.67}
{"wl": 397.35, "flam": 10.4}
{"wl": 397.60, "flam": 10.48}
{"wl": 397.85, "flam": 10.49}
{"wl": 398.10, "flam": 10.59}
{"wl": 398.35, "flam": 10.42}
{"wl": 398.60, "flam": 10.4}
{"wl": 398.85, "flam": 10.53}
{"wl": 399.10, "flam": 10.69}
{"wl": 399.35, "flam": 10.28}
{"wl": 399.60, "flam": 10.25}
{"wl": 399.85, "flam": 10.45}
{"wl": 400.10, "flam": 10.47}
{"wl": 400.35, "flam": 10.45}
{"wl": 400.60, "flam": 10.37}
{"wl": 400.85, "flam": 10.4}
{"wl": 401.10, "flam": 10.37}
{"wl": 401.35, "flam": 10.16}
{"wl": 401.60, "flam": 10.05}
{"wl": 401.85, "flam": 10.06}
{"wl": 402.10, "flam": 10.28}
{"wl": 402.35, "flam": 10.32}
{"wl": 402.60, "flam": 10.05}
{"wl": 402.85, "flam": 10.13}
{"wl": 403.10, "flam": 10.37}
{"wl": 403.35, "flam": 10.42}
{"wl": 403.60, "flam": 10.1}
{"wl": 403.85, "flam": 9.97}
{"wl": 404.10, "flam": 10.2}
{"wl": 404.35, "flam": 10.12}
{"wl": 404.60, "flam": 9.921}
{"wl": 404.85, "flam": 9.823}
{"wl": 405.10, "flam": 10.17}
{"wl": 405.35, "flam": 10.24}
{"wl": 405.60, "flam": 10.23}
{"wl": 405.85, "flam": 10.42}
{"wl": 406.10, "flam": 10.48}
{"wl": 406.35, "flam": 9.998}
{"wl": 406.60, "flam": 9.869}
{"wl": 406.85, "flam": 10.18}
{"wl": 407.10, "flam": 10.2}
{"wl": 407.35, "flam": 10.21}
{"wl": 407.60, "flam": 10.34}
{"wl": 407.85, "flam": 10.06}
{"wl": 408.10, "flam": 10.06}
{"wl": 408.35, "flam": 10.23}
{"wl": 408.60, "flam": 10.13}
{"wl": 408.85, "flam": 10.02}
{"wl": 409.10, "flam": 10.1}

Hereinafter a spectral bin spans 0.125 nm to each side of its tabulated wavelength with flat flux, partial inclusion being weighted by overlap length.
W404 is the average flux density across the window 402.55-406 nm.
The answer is 10.2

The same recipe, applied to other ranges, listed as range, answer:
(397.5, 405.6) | 10.3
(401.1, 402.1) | 10.1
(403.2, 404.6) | 10.1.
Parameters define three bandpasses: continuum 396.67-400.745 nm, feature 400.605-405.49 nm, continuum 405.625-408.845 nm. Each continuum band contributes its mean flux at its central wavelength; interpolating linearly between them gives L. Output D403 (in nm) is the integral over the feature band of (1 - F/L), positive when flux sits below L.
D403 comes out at 0.08 nm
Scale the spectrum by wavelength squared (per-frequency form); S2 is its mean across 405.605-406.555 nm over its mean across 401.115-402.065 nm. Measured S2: 1.03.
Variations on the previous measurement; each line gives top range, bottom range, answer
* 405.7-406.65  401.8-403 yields 1.02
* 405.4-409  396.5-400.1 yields 1.01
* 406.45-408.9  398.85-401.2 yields 1.01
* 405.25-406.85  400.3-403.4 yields 1.02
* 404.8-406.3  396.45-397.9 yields 1.00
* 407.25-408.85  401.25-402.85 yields 1.03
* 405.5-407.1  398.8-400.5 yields 1.01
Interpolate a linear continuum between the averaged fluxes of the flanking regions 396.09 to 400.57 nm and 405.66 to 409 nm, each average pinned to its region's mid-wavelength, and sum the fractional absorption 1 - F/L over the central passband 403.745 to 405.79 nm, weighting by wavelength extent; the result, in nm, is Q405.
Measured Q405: 0.04 nm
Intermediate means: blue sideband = 10.5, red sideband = 10.2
